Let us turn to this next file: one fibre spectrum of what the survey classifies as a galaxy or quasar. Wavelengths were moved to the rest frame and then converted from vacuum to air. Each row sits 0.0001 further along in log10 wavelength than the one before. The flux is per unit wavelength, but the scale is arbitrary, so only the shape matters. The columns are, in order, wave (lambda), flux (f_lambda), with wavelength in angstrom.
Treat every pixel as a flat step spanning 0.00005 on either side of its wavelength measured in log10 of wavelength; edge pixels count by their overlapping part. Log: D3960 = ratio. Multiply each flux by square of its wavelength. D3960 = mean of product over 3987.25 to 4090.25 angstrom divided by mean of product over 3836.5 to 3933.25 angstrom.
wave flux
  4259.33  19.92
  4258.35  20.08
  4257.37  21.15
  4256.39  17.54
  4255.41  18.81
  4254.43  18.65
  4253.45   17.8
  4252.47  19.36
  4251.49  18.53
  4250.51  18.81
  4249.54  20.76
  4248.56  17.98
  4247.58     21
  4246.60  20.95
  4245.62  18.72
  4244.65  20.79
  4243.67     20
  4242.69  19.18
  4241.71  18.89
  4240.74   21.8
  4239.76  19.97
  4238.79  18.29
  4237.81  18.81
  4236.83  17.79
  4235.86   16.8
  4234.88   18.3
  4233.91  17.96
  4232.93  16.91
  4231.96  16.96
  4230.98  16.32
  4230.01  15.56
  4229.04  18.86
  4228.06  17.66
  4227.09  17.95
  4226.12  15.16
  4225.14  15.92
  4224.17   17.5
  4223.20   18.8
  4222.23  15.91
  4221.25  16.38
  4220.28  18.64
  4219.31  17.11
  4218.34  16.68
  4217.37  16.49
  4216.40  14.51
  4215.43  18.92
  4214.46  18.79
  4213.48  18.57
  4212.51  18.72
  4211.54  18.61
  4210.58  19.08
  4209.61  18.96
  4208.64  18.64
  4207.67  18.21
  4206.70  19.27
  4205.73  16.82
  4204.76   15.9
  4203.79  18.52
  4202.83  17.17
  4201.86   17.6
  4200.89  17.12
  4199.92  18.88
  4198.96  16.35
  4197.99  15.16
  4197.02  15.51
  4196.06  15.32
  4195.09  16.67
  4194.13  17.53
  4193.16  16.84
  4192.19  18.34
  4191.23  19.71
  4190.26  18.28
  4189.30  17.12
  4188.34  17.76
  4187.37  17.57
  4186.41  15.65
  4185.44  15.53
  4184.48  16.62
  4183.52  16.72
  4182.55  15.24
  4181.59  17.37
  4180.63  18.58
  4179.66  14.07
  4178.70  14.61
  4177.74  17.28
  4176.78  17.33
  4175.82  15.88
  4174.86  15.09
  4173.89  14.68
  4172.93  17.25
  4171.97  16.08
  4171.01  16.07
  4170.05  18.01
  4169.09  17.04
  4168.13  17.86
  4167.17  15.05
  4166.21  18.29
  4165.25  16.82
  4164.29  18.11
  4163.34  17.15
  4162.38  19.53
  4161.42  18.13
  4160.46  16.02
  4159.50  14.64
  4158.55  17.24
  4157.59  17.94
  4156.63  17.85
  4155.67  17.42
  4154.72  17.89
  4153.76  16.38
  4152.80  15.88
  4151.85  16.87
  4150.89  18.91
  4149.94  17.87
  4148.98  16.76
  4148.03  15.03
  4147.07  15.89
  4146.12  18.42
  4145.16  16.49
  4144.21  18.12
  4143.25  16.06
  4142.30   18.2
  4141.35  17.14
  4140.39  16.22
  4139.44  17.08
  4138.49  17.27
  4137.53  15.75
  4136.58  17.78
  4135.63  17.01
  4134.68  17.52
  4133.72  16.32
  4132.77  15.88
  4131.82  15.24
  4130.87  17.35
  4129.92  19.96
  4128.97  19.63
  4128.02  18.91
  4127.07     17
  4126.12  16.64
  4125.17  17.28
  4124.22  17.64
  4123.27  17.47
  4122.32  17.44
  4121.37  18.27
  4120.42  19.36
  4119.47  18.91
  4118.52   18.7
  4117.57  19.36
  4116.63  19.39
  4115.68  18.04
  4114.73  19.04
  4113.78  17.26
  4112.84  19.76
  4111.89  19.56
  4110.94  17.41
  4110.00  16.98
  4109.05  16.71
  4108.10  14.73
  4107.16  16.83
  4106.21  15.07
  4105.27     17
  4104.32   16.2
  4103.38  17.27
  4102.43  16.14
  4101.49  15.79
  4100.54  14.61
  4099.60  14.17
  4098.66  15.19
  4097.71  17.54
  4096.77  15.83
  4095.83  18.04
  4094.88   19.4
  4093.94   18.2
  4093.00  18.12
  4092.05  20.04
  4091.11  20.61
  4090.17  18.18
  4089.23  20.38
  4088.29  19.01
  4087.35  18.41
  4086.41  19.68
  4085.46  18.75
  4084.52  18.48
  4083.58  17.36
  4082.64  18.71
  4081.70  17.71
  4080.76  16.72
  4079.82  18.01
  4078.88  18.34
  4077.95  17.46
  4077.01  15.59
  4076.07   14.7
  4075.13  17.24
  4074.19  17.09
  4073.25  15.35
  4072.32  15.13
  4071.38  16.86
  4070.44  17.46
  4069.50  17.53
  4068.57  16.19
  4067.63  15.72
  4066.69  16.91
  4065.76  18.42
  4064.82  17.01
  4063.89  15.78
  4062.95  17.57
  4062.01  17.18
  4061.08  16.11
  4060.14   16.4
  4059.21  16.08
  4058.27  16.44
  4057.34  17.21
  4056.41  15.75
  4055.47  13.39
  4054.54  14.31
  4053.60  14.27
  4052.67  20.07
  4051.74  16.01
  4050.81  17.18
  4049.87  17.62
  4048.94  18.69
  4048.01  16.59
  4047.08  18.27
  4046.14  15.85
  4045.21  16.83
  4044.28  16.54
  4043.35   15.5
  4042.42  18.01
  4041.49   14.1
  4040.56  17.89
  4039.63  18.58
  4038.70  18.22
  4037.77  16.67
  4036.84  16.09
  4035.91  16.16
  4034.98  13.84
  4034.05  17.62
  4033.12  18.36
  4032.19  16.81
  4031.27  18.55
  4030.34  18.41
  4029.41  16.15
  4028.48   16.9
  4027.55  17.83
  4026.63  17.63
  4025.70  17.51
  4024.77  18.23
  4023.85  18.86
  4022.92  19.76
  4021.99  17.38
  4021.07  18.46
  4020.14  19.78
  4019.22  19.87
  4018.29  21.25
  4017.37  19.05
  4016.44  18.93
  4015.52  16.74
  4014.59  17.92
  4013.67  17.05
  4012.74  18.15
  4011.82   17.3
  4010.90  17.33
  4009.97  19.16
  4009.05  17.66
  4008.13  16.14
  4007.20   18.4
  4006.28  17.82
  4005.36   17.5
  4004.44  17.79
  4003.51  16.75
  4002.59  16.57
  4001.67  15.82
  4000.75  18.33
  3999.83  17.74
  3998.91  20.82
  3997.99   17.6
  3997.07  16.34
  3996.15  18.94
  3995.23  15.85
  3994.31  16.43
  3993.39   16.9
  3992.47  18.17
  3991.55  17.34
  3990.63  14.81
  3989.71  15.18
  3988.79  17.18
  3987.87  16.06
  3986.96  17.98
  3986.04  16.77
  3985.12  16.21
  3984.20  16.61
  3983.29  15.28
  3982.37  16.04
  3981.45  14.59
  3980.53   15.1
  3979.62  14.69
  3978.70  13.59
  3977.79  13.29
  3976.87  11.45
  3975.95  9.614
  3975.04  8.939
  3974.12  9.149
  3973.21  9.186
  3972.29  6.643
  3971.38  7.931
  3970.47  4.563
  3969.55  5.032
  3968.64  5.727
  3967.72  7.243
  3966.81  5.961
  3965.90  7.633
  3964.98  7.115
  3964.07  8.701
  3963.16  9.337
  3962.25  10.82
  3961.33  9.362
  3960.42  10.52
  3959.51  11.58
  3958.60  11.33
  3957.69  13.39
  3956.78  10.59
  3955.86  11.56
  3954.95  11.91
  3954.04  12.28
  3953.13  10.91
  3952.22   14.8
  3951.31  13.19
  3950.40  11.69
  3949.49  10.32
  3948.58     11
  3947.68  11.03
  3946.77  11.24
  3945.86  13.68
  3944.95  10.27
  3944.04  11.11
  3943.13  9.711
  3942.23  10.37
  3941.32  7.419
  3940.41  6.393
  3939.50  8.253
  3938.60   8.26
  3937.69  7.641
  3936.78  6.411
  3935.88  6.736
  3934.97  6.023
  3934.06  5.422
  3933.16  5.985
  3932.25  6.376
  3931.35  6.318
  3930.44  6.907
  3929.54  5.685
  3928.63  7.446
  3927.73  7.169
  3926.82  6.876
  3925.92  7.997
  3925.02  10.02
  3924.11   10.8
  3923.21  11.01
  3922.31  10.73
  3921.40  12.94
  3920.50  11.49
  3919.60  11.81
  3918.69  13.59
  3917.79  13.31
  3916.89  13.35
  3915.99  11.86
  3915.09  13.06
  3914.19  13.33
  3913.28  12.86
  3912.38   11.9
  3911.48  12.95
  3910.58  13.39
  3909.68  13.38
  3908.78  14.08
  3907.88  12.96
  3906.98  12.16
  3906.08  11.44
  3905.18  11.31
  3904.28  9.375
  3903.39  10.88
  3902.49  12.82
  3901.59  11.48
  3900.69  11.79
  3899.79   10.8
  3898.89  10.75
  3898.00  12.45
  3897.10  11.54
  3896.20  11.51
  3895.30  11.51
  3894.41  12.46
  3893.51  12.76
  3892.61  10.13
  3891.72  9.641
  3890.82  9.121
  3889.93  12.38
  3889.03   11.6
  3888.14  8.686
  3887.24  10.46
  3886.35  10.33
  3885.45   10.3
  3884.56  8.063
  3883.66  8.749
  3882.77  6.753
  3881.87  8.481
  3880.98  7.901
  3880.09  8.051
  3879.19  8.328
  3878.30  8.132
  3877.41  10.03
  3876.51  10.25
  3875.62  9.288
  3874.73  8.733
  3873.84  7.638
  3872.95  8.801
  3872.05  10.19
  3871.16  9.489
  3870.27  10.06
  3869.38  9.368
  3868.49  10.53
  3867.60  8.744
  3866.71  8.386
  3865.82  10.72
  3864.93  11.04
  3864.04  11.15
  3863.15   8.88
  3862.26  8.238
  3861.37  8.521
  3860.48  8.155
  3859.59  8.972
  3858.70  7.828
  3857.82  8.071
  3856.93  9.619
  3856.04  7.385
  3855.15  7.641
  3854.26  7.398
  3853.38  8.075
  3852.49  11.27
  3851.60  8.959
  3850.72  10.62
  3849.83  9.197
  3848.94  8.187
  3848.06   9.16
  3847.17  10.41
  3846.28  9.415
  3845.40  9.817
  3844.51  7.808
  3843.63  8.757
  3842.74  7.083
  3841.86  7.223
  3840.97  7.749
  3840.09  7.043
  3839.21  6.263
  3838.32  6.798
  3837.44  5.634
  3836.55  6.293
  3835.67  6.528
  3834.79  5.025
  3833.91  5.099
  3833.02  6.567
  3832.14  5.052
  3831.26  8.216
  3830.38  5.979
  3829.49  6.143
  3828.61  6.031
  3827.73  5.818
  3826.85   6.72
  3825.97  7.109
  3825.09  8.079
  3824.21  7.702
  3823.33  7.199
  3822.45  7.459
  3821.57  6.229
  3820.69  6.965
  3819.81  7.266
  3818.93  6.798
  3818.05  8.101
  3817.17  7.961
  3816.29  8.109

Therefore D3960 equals 1.91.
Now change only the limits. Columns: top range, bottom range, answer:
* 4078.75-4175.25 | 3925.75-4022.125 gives 1.46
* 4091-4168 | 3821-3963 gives 2.05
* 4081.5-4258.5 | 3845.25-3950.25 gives 2.04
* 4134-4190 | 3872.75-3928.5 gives 1.78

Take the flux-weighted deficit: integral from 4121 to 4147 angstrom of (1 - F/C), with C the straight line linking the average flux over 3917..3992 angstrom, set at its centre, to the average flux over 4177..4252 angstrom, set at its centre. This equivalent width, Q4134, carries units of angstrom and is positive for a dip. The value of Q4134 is -3.1 angstrom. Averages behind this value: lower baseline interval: 10.6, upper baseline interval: 17.7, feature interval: 17.3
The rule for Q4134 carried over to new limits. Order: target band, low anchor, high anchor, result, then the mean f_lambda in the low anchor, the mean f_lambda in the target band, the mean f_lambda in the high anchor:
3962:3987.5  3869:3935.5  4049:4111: 4.19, 10.2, 10.9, 17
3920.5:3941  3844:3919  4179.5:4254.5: 6.26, 10.2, 7.87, 17.8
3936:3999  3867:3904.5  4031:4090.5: 7.21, 10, 11.9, 17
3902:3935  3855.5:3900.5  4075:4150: 1.06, 9.63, 10.6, 17.5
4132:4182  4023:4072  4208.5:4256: 2.30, 16.9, 16.9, 18.2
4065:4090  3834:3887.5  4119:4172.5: -3.67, 8.61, 17.4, 17.3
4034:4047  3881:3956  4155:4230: -3.06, 10.4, 16.6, 17.1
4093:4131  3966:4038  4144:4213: -2.14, 15.7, 17.5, 17.1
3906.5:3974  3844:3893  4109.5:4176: 8.10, 9.18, 9.88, 17.4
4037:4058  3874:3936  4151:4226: -4.58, 10.3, 16.7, 17.1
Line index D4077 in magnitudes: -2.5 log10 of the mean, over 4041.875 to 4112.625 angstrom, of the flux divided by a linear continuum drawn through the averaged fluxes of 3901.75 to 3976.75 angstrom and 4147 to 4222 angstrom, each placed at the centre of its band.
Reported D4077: -0.22 mag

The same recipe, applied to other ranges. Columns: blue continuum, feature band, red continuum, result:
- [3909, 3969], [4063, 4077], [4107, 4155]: -0.10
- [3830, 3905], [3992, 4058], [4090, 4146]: -0.21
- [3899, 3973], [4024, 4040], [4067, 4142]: -0.21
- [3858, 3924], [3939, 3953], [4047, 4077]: 0.17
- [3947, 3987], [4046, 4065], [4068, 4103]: -0.05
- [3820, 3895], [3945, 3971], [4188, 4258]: 0.10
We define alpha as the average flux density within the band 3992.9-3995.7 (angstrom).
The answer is 16.4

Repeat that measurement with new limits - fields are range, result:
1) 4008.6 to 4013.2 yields 17.9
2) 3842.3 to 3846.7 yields 8.58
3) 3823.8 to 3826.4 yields 7.64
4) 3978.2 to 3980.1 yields 14.2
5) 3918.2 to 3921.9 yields 12.4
